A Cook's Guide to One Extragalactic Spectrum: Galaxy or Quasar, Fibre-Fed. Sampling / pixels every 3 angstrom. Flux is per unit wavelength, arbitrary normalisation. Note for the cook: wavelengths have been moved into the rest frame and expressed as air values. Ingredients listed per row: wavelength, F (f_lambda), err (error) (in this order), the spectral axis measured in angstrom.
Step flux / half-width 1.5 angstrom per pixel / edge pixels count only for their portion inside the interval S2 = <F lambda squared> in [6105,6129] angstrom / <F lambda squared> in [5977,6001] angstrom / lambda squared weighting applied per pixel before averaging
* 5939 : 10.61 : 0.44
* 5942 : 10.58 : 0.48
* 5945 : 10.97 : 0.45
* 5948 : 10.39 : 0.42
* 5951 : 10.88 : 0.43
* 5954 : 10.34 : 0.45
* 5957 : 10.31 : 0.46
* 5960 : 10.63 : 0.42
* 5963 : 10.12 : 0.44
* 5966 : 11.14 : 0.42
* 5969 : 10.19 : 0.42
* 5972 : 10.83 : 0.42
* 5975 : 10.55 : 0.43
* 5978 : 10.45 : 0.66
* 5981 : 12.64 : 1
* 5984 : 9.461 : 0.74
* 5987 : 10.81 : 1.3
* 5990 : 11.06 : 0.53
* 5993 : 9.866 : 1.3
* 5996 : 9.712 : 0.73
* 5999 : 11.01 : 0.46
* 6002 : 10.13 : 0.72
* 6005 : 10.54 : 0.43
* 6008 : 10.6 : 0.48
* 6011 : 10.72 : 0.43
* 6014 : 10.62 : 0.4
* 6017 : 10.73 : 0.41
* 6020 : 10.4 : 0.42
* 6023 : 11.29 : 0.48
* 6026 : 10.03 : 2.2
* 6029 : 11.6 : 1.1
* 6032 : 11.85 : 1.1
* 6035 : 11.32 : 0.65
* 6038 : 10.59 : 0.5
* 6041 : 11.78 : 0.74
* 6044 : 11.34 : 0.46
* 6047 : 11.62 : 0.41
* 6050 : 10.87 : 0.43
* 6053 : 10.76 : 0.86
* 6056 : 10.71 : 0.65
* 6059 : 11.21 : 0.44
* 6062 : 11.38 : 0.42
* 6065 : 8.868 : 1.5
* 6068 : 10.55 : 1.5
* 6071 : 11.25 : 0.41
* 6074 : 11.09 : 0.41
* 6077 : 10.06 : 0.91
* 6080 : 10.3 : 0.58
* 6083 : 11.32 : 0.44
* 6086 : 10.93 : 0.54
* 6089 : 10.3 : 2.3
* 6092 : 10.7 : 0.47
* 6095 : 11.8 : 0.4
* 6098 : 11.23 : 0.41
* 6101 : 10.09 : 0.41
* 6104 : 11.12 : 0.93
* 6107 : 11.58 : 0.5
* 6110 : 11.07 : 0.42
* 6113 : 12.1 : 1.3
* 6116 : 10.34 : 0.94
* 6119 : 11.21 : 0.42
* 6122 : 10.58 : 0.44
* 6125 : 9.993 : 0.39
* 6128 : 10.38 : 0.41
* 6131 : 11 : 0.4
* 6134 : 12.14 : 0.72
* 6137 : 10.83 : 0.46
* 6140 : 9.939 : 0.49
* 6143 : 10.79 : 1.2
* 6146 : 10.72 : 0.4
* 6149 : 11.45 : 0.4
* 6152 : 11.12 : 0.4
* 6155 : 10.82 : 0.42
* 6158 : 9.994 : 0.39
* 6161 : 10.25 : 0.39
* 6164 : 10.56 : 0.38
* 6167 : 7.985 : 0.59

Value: 1.07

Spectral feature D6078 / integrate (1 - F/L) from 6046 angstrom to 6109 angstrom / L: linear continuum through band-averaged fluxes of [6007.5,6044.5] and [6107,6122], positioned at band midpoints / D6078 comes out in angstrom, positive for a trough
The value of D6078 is 1.4 angstrom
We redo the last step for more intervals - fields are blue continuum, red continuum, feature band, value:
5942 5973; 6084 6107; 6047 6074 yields 0.2 angstrom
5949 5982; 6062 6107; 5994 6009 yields 0.5 angstrom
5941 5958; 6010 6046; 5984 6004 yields 0.9 angstrom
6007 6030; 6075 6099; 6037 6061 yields -0.8 angstrom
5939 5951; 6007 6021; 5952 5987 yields 0.1 angstrom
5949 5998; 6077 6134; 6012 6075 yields -1.2 angstrom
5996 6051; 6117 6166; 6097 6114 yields -0.6 angstrom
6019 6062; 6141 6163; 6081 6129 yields -0.2 angstrom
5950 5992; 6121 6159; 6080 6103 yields -0.3 angstrom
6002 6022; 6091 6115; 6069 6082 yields 0.4 angstrom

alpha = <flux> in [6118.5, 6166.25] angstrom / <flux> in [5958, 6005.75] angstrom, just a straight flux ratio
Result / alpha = 1.01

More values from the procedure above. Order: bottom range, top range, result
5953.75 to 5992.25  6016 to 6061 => 1.04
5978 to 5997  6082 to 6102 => 1.03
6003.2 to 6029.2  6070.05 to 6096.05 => 1.02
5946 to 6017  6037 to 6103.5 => 1.03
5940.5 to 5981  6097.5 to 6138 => 1.03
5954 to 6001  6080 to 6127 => 1.03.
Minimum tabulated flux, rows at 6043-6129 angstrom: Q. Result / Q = 8.868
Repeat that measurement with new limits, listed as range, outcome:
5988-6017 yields 9.712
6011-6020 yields 10.4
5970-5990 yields 9.461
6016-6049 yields 10.03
